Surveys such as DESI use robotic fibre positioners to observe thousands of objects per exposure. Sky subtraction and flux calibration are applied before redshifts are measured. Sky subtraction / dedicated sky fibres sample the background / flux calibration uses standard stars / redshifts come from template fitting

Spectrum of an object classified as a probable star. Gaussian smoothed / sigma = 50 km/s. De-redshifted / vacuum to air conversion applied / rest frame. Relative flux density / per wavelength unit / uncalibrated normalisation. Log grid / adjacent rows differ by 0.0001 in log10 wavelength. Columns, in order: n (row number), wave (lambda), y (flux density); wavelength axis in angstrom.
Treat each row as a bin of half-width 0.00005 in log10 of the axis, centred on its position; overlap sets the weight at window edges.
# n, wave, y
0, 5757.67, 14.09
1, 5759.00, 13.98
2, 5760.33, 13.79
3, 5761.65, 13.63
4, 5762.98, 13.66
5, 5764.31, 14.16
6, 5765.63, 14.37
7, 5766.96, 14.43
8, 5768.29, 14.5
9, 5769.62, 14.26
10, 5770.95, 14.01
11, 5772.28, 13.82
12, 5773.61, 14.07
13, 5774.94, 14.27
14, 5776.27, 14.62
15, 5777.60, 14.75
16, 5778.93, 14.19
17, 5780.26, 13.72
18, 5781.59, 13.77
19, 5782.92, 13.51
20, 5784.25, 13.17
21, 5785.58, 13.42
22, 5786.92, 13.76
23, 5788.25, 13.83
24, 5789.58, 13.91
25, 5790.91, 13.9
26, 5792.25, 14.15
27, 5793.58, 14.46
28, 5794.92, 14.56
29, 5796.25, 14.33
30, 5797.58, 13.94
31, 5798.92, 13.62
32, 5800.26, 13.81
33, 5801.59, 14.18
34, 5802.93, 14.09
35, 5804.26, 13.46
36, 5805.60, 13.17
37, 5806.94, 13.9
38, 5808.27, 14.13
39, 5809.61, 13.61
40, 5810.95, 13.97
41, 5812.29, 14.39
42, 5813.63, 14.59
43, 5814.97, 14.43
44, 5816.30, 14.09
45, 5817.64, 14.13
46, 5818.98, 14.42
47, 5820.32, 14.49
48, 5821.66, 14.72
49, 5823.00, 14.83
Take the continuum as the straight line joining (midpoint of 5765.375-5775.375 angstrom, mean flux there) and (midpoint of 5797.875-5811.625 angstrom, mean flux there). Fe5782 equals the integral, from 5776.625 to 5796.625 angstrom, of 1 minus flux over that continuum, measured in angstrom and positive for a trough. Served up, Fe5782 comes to 0.1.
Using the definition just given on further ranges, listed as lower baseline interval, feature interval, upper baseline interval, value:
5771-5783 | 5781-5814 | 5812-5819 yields 0.8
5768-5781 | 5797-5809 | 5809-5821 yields 0.4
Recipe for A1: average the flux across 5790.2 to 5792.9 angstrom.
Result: 14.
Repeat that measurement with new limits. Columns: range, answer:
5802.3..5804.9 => 13.8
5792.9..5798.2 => 14.3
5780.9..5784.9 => 13.5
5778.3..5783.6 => 13.8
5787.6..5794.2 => 14.1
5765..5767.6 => 14.4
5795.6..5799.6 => 13.9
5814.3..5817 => 14.3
